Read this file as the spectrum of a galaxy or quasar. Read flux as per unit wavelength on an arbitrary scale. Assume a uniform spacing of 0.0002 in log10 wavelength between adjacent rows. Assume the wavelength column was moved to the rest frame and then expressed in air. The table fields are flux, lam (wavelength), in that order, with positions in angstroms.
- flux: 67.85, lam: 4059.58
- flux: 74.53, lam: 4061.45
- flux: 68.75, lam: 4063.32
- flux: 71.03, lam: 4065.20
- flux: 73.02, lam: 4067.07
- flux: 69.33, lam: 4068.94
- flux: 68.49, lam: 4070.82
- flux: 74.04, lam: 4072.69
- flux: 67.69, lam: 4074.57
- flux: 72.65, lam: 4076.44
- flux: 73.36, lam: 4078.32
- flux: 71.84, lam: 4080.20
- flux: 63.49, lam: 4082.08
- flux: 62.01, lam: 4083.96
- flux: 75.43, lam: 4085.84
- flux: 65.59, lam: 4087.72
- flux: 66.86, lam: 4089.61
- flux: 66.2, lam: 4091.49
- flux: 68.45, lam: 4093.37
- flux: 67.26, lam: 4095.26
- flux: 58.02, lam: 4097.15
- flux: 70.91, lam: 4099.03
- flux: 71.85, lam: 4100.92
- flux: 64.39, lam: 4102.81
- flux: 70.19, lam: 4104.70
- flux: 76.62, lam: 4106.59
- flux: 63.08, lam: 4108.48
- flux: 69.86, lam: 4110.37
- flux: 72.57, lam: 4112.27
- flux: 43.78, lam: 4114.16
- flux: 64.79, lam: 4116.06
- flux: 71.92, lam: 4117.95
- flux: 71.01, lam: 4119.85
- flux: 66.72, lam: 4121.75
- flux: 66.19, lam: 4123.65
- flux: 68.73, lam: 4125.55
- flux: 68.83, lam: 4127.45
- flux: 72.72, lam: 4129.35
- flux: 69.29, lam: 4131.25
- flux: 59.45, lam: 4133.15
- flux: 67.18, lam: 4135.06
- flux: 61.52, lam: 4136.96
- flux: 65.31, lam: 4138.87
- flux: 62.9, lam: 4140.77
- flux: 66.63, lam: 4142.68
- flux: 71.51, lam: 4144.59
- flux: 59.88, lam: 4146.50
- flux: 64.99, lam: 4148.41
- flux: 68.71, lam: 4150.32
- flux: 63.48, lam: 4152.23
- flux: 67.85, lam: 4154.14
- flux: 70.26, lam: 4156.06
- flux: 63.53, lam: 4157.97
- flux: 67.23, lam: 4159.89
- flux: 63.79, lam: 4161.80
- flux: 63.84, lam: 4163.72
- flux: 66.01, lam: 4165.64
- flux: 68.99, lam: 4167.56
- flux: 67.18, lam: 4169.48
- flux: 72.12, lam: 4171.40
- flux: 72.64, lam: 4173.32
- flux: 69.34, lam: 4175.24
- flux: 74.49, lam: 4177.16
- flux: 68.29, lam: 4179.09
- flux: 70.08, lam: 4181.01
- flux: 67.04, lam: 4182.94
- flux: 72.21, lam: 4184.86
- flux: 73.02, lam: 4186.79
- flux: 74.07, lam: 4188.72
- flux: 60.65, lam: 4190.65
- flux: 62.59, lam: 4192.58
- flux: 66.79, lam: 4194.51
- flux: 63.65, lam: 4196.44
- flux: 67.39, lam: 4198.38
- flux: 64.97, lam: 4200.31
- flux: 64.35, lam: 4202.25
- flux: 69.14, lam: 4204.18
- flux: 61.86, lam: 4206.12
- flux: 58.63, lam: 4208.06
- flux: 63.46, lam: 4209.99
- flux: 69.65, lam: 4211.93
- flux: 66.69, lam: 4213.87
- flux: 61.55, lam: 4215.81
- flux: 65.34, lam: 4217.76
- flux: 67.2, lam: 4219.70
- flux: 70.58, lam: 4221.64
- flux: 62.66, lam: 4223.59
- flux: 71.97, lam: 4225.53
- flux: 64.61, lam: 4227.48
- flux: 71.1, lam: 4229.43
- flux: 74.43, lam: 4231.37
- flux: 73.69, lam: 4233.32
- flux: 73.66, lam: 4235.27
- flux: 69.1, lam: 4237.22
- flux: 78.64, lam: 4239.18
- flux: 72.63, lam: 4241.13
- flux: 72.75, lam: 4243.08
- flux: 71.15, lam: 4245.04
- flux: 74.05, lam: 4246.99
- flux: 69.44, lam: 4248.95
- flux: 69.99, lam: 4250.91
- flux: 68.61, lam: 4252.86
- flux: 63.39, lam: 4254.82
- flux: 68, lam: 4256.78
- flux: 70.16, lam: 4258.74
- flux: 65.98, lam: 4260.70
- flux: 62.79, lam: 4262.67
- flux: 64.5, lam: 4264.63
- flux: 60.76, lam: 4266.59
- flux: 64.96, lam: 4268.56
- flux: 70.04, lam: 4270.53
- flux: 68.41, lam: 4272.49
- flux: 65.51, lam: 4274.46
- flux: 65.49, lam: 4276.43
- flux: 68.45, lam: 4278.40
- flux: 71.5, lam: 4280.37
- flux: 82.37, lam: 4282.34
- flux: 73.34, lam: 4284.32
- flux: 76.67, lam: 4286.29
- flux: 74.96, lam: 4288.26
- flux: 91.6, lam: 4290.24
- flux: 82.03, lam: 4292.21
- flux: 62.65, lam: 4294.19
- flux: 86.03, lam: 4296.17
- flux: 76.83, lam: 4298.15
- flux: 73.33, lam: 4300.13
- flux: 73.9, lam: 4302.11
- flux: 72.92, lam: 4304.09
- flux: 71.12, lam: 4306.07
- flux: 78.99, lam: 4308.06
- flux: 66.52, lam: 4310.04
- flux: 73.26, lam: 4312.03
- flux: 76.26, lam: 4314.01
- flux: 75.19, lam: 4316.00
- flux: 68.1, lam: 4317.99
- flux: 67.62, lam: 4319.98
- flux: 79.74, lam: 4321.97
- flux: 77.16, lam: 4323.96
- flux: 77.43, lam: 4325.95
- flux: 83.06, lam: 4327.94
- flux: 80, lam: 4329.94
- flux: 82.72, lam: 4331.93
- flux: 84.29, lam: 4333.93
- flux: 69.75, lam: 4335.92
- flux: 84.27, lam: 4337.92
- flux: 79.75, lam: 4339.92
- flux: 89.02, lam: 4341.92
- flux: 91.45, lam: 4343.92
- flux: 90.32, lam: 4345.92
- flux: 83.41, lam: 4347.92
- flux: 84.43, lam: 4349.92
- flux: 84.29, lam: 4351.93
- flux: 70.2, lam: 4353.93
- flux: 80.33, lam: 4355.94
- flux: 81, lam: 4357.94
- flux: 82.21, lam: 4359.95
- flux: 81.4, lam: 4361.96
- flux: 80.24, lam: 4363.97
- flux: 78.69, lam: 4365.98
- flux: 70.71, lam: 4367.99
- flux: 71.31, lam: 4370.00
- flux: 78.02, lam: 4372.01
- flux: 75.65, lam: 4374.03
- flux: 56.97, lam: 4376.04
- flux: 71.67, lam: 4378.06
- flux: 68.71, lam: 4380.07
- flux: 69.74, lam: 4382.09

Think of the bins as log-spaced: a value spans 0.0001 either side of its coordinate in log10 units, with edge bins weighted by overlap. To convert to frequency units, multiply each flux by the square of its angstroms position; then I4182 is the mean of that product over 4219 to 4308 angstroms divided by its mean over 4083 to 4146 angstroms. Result 1.1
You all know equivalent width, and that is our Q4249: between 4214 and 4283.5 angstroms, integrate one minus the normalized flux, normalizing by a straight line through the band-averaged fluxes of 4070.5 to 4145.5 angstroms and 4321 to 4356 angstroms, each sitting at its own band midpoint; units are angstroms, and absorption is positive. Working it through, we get 6.6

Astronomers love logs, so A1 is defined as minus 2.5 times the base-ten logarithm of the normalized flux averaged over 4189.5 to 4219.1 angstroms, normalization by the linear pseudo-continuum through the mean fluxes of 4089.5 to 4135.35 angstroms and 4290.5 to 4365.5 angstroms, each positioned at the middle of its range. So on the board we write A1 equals 0.12 mag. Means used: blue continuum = 67.1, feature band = 64.5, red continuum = 78.6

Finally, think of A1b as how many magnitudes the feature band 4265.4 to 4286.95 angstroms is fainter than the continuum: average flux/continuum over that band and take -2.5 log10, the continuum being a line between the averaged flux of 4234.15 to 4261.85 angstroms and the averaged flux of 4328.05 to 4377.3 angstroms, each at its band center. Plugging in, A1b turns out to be 0.051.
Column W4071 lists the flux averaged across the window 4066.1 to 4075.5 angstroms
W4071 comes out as 70.5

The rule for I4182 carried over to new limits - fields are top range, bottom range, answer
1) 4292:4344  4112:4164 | 1.27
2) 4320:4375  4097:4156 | 1.34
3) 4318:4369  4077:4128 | 1.34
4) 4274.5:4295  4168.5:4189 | 1.11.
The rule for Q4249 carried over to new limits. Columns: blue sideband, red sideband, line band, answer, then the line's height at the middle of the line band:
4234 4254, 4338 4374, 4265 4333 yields 2.10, 76.4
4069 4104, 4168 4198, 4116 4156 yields 1.07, 68.6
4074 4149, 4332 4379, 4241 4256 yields 0.76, 73.9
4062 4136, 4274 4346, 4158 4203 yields 2.29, 71.4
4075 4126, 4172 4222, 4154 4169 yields 0.20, 67.3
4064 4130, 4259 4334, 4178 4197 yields 0.70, 70.6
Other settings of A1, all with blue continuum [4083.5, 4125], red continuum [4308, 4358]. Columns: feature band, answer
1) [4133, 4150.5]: 0.07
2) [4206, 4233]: 0.10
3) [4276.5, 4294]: 0.00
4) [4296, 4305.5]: 0.03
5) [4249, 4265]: 0.13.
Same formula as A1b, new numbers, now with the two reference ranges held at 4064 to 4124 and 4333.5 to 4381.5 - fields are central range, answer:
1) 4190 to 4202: 0.12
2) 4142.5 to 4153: 0.07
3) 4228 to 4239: 0.02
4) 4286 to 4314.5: 0.01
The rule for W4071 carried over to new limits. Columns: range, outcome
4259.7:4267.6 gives 63.5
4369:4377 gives 70.6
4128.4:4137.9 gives 66.1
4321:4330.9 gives 79.5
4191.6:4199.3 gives 65.1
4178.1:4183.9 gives 68.5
